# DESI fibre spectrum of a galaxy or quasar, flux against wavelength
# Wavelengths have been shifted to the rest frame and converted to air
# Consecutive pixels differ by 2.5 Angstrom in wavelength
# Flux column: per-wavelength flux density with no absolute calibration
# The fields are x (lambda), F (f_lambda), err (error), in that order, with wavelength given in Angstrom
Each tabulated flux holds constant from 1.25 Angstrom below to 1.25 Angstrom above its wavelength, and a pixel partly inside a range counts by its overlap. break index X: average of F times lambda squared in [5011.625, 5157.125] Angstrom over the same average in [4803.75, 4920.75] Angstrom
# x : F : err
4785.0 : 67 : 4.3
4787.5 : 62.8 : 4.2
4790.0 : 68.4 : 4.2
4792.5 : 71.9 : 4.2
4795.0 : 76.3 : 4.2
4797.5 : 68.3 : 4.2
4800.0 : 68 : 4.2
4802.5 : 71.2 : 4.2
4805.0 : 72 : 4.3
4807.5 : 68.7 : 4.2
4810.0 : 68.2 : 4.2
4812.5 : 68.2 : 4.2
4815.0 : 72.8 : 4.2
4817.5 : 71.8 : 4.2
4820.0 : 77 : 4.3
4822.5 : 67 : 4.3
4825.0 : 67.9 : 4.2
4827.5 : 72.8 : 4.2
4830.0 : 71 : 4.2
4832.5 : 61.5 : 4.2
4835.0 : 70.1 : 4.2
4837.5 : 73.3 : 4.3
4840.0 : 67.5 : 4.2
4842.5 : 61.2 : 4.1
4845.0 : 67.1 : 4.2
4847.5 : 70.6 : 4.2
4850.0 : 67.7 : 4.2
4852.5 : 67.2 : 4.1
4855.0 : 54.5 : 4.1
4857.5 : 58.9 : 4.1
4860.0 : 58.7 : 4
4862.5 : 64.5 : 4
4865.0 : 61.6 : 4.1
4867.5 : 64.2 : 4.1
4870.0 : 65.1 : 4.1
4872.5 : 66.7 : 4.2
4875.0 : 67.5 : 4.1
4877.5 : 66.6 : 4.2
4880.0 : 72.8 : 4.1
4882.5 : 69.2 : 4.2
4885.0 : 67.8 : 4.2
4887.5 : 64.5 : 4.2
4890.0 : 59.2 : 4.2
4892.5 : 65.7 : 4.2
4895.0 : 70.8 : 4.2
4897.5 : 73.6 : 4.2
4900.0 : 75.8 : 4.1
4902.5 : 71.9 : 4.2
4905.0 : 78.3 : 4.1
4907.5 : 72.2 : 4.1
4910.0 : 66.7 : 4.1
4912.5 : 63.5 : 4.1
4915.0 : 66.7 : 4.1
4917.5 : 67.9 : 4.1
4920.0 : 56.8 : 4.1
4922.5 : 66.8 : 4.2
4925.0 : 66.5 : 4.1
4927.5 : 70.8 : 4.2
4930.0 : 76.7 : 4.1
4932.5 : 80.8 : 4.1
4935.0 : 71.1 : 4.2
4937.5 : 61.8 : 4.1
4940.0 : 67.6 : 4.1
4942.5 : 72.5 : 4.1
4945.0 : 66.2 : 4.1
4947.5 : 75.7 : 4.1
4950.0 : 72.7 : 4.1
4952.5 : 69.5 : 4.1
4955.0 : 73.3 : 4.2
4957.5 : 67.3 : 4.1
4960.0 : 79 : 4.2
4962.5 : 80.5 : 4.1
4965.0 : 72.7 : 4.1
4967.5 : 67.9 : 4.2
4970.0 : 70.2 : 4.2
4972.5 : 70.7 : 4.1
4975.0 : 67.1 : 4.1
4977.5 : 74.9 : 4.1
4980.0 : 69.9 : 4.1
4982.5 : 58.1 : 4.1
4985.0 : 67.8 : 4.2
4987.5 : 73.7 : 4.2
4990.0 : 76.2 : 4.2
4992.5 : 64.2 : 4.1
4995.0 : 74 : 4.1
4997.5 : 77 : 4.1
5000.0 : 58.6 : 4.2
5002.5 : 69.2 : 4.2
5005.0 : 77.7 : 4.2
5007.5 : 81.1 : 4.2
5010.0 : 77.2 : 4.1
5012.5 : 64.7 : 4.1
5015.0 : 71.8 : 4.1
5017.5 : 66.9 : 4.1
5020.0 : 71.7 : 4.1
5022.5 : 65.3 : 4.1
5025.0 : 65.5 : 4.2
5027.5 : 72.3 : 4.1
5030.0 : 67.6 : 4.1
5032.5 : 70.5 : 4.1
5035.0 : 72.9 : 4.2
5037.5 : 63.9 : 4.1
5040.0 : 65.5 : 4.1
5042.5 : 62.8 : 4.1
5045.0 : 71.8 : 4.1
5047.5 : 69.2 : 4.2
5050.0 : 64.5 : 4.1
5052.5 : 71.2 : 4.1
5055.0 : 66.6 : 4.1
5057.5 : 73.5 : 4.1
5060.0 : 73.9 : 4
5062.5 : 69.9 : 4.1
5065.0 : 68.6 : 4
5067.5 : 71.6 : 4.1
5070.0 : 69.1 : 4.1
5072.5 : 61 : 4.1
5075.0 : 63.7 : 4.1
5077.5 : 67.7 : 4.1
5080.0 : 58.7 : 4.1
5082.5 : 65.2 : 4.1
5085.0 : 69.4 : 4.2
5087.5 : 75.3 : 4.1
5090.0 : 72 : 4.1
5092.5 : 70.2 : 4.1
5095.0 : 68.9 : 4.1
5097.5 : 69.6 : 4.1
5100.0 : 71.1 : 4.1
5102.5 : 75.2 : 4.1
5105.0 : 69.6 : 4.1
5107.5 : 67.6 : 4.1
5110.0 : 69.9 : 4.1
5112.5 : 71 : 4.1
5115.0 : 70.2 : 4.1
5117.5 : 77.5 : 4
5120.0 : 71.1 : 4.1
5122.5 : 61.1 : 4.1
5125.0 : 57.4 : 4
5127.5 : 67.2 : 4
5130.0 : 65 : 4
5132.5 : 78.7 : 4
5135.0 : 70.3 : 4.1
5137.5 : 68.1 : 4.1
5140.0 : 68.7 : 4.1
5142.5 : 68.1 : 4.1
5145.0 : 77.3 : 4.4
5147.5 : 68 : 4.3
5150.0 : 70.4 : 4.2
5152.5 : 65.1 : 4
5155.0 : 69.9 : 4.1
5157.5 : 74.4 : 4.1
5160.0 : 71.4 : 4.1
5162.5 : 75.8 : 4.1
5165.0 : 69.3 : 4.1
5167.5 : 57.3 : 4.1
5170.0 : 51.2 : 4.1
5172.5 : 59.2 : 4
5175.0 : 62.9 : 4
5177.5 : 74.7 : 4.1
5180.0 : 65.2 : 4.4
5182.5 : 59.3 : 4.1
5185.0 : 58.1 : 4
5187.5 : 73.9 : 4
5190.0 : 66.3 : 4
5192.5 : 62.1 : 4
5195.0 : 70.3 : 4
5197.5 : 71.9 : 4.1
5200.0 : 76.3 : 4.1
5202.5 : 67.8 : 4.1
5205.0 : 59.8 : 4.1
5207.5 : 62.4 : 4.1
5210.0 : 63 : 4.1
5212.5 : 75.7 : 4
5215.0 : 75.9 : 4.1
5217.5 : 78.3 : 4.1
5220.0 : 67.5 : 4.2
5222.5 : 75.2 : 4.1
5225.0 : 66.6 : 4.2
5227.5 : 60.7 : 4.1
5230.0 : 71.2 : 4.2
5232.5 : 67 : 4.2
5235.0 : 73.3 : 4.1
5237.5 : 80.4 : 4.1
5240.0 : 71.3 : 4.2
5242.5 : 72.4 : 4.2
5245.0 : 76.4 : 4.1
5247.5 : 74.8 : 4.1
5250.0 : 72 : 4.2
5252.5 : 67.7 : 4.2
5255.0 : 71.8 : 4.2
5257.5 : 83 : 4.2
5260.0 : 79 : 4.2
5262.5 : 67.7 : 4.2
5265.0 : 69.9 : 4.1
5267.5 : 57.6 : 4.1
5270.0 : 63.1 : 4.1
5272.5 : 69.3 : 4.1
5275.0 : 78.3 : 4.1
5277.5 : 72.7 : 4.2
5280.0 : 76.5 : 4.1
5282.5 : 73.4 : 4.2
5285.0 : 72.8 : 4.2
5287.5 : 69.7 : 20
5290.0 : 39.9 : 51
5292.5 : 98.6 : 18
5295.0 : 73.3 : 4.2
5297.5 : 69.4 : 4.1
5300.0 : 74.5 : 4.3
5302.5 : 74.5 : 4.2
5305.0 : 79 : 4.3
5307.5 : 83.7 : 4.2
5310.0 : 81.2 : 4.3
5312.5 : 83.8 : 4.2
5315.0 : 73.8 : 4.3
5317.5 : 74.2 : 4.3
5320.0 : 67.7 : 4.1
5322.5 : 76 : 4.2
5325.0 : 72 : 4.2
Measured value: 1.1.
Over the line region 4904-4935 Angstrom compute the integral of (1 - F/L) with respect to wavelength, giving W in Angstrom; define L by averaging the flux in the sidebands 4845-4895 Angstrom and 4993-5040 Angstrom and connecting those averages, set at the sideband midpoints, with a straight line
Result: -1.22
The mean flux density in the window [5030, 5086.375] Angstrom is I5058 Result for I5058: 67.8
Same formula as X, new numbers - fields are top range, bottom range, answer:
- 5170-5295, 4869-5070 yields 1.11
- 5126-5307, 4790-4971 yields 1.16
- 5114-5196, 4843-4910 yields 1.12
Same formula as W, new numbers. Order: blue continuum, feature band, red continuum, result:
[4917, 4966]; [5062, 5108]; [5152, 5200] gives -0.31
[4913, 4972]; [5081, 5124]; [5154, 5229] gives -1.05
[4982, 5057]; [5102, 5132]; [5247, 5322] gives 0.91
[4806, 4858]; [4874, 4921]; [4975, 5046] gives 0.18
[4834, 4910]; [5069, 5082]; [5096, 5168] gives 0.96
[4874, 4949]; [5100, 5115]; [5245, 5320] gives 0.14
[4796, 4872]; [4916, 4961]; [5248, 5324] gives -0.94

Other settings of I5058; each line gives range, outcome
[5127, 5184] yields 67.7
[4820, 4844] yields 68.5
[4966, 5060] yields 69.6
